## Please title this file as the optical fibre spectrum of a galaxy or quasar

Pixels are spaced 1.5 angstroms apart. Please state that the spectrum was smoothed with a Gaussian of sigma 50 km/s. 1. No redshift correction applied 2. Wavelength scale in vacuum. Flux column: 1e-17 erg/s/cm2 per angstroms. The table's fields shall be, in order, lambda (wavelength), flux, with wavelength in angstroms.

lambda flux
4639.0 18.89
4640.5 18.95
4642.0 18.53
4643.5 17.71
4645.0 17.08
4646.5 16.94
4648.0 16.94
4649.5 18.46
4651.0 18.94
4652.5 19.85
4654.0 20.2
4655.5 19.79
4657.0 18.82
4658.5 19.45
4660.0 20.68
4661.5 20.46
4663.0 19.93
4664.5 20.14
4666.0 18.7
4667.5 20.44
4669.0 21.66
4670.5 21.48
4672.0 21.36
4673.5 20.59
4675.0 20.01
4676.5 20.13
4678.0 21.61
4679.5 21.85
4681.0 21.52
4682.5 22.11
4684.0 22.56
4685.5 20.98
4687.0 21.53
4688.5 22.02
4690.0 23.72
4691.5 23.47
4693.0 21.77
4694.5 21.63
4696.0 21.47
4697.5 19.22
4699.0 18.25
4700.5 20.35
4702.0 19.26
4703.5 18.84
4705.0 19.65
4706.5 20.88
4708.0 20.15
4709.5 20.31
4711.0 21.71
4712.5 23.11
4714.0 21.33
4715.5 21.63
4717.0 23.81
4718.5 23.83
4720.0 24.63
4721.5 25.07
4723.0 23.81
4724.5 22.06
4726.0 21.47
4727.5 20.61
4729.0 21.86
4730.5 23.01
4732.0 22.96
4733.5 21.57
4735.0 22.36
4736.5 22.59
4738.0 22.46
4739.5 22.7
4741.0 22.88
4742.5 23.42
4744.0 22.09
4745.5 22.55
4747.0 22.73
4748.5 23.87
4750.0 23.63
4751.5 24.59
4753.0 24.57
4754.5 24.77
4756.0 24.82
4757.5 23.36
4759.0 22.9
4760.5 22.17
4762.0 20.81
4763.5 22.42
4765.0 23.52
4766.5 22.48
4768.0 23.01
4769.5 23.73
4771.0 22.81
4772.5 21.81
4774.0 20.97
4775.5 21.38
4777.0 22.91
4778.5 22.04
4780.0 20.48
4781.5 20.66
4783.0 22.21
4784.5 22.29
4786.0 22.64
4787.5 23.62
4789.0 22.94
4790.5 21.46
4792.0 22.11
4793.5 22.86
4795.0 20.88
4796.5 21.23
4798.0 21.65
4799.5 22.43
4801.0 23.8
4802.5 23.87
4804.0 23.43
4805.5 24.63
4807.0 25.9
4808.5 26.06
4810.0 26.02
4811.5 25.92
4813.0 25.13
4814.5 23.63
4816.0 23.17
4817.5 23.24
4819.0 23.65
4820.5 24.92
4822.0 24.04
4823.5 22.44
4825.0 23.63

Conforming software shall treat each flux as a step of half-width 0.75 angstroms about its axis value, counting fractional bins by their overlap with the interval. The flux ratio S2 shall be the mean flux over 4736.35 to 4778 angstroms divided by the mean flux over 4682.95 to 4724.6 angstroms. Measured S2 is 1.06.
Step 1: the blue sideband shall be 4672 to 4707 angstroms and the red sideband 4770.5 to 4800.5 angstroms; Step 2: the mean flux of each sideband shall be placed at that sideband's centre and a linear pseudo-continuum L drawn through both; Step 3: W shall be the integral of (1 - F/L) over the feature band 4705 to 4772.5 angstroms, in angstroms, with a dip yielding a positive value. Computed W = -3.7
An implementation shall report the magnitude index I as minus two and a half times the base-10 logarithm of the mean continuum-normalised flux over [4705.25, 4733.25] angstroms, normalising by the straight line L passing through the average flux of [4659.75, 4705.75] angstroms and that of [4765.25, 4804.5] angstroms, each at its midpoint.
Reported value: -0.04 mag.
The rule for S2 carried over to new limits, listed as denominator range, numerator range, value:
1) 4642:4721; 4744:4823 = 1.12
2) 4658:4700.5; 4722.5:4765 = 1.09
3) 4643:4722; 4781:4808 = 1.10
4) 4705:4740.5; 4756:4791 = 1.00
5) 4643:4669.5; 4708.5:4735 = 1.17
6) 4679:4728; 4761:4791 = 1.03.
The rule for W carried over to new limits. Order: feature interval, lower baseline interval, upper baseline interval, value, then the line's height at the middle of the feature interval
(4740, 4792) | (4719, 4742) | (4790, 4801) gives -1.0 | 22.3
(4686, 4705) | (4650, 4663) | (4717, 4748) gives 0.3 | 21.3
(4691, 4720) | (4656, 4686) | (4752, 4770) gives 0.7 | 21.7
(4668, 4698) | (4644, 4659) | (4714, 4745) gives -1.9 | 20.3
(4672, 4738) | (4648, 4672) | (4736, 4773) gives -0.8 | 21.4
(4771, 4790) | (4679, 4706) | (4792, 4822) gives 0.9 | 23.2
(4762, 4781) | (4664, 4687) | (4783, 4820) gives 0.5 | 22.9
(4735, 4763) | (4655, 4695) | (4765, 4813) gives -1.1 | 22.2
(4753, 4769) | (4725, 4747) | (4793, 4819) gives -0.2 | 22.8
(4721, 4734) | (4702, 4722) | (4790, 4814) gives -0.2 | 22.1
